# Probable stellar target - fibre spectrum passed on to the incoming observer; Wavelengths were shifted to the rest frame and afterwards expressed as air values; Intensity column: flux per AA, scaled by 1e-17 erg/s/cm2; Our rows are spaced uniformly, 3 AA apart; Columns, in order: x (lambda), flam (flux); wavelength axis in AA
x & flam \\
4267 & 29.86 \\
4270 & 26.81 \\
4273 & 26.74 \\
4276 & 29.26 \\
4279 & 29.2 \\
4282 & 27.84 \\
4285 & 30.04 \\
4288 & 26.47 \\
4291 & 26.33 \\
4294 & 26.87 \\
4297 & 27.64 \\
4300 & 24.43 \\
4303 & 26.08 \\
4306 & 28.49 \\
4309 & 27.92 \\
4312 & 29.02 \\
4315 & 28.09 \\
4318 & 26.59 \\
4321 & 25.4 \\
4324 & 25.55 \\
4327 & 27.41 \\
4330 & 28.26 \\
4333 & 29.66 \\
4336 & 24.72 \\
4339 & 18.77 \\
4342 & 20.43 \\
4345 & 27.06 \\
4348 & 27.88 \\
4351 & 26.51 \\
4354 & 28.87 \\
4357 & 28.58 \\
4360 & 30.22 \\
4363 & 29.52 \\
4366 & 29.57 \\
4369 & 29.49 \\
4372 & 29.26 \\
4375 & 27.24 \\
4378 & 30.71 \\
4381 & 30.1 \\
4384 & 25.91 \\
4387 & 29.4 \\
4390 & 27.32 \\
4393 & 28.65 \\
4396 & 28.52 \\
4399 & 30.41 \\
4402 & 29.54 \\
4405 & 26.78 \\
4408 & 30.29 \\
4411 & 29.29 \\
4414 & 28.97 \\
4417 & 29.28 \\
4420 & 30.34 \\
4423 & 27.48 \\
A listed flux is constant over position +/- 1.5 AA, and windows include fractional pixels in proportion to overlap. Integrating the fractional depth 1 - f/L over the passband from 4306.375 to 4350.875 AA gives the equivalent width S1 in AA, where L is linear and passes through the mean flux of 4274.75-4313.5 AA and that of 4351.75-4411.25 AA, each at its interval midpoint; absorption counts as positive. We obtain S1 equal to 3.0 AA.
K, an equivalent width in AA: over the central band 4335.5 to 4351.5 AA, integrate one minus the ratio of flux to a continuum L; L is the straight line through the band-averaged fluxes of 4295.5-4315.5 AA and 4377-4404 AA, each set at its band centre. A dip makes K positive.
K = 2.3 AA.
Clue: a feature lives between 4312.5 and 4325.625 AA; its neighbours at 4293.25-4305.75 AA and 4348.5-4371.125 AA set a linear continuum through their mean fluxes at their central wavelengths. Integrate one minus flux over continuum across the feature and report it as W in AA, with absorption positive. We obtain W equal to 0.30 AA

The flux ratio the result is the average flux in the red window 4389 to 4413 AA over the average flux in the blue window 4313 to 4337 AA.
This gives 1.07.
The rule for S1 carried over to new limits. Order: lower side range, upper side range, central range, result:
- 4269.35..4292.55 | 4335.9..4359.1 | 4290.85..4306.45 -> 0.4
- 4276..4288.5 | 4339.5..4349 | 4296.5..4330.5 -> -0.7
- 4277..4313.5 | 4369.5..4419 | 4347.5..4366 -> -0.2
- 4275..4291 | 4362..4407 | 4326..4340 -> 1.3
